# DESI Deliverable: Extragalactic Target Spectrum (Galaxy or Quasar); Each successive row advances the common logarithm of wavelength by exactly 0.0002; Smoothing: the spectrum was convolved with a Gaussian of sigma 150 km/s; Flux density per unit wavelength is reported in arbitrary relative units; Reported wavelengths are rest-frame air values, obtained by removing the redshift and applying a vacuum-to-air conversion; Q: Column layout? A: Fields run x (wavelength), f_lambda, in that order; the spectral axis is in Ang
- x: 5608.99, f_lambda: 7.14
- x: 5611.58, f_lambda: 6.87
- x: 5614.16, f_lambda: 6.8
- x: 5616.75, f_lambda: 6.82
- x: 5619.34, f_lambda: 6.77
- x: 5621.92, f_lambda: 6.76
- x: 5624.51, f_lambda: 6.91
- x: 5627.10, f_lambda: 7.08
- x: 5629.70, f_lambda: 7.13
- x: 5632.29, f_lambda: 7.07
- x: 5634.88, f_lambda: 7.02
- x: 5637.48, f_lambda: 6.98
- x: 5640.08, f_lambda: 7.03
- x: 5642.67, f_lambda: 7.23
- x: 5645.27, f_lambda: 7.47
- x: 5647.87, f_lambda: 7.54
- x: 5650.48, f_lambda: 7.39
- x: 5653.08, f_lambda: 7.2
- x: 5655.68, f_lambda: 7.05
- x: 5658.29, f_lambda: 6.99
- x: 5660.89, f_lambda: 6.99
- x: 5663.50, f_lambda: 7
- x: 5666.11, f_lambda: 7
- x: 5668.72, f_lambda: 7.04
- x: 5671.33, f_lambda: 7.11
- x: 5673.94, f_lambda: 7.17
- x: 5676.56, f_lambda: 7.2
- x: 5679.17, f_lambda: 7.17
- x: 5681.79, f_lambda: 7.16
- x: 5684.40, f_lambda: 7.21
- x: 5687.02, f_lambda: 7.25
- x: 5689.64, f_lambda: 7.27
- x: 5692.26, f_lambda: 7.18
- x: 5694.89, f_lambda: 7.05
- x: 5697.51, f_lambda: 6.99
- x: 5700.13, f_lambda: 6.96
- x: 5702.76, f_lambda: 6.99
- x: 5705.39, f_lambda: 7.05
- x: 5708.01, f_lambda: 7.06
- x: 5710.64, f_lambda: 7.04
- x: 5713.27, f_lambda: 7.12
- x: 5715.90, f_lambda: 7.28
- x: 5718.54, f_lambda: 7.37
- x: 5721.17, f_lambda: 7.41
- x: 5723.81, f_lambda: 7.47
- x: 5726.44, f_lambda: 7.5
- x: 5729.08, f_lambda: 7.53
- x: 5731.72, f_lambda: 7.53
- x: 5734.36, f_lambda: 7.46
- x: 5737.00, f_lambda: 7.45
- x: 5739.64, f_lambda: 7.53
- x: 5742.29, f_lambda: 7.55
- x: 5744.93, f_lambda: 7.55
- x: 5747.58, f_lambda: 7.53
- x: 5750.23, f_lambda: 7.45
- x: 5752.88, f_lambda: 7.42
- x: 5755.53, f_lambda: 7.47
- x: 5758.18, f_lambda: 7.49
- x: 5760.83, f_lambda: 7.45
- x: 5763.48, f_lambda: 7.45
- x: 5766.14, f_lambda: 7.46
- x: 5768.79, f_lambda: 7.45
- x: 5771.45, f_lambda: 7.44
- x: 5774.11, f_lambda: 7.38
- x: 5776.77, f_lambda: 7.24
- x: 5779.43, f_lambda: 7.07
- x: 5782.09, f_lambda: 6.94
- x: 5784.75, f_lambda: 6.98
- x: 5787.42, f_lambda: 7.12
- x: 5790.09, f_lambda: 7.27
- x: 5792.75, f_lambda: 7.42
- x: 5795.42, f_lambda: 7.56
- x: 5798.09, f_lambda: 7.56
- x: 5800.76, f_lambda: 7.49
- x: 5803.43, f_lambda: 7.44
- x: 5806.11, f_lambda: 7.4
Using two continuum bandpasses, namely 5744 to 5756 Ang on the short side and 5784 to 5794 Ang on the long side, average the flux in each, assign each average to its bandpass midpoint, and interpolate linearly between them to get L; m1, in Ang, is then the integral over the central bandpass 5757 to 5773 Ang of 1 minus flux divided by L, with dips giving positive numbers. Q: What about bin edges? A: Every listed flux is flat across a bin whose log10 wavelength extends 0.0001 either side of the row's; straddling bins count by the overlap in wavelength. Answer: -0.2 Ang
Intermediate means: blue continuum 7.48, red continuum 7.21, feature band 7.46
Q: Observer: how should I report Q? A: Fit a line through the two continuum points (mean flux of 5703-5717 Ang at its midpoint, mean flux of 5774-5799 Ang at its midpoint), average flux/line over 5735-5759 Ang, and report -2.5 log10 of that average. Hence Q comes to -0.05 mag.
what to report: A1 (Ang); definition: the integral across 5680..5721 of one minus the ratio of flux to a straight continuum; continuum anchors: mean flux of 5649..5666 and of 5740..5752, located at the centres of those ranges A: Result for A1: 0.9 Ang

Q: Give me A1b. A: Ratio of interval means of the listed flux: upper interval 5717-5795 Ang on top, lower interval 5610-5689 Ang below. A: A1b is 1.04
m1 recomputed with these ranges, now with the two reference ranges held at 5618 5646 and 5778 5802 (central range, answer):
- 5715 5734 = -0.73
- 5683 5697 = -0.12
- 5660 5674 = 0.08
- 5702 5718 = 0.09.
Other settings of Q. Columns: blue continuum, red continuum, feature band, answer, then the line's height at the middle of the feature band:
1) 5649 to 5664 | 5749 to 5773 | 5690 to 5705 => 0.03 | 7.25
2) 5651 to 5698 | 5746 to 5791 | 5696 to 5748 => -0.01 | 7.23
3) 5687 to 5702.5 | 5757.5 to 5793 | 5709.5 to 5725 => -0.02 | 7.15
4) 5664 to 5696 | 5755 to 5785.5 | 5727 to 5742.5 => -0.04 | 7.25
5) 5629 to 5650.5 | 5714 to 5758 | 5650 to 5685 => 0.02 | 7.27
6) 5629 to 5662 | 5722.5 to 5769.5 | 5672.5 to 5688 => 0.01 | 7.28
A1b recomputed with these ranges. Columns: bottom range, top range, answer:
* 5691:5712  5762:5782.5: 1.04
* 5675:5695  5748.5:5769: 1.04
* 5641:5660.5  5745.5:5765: 1.03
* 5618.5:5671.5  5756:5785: 1.03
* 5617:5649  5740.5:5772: 1.06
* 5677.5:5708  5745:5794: 1.03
